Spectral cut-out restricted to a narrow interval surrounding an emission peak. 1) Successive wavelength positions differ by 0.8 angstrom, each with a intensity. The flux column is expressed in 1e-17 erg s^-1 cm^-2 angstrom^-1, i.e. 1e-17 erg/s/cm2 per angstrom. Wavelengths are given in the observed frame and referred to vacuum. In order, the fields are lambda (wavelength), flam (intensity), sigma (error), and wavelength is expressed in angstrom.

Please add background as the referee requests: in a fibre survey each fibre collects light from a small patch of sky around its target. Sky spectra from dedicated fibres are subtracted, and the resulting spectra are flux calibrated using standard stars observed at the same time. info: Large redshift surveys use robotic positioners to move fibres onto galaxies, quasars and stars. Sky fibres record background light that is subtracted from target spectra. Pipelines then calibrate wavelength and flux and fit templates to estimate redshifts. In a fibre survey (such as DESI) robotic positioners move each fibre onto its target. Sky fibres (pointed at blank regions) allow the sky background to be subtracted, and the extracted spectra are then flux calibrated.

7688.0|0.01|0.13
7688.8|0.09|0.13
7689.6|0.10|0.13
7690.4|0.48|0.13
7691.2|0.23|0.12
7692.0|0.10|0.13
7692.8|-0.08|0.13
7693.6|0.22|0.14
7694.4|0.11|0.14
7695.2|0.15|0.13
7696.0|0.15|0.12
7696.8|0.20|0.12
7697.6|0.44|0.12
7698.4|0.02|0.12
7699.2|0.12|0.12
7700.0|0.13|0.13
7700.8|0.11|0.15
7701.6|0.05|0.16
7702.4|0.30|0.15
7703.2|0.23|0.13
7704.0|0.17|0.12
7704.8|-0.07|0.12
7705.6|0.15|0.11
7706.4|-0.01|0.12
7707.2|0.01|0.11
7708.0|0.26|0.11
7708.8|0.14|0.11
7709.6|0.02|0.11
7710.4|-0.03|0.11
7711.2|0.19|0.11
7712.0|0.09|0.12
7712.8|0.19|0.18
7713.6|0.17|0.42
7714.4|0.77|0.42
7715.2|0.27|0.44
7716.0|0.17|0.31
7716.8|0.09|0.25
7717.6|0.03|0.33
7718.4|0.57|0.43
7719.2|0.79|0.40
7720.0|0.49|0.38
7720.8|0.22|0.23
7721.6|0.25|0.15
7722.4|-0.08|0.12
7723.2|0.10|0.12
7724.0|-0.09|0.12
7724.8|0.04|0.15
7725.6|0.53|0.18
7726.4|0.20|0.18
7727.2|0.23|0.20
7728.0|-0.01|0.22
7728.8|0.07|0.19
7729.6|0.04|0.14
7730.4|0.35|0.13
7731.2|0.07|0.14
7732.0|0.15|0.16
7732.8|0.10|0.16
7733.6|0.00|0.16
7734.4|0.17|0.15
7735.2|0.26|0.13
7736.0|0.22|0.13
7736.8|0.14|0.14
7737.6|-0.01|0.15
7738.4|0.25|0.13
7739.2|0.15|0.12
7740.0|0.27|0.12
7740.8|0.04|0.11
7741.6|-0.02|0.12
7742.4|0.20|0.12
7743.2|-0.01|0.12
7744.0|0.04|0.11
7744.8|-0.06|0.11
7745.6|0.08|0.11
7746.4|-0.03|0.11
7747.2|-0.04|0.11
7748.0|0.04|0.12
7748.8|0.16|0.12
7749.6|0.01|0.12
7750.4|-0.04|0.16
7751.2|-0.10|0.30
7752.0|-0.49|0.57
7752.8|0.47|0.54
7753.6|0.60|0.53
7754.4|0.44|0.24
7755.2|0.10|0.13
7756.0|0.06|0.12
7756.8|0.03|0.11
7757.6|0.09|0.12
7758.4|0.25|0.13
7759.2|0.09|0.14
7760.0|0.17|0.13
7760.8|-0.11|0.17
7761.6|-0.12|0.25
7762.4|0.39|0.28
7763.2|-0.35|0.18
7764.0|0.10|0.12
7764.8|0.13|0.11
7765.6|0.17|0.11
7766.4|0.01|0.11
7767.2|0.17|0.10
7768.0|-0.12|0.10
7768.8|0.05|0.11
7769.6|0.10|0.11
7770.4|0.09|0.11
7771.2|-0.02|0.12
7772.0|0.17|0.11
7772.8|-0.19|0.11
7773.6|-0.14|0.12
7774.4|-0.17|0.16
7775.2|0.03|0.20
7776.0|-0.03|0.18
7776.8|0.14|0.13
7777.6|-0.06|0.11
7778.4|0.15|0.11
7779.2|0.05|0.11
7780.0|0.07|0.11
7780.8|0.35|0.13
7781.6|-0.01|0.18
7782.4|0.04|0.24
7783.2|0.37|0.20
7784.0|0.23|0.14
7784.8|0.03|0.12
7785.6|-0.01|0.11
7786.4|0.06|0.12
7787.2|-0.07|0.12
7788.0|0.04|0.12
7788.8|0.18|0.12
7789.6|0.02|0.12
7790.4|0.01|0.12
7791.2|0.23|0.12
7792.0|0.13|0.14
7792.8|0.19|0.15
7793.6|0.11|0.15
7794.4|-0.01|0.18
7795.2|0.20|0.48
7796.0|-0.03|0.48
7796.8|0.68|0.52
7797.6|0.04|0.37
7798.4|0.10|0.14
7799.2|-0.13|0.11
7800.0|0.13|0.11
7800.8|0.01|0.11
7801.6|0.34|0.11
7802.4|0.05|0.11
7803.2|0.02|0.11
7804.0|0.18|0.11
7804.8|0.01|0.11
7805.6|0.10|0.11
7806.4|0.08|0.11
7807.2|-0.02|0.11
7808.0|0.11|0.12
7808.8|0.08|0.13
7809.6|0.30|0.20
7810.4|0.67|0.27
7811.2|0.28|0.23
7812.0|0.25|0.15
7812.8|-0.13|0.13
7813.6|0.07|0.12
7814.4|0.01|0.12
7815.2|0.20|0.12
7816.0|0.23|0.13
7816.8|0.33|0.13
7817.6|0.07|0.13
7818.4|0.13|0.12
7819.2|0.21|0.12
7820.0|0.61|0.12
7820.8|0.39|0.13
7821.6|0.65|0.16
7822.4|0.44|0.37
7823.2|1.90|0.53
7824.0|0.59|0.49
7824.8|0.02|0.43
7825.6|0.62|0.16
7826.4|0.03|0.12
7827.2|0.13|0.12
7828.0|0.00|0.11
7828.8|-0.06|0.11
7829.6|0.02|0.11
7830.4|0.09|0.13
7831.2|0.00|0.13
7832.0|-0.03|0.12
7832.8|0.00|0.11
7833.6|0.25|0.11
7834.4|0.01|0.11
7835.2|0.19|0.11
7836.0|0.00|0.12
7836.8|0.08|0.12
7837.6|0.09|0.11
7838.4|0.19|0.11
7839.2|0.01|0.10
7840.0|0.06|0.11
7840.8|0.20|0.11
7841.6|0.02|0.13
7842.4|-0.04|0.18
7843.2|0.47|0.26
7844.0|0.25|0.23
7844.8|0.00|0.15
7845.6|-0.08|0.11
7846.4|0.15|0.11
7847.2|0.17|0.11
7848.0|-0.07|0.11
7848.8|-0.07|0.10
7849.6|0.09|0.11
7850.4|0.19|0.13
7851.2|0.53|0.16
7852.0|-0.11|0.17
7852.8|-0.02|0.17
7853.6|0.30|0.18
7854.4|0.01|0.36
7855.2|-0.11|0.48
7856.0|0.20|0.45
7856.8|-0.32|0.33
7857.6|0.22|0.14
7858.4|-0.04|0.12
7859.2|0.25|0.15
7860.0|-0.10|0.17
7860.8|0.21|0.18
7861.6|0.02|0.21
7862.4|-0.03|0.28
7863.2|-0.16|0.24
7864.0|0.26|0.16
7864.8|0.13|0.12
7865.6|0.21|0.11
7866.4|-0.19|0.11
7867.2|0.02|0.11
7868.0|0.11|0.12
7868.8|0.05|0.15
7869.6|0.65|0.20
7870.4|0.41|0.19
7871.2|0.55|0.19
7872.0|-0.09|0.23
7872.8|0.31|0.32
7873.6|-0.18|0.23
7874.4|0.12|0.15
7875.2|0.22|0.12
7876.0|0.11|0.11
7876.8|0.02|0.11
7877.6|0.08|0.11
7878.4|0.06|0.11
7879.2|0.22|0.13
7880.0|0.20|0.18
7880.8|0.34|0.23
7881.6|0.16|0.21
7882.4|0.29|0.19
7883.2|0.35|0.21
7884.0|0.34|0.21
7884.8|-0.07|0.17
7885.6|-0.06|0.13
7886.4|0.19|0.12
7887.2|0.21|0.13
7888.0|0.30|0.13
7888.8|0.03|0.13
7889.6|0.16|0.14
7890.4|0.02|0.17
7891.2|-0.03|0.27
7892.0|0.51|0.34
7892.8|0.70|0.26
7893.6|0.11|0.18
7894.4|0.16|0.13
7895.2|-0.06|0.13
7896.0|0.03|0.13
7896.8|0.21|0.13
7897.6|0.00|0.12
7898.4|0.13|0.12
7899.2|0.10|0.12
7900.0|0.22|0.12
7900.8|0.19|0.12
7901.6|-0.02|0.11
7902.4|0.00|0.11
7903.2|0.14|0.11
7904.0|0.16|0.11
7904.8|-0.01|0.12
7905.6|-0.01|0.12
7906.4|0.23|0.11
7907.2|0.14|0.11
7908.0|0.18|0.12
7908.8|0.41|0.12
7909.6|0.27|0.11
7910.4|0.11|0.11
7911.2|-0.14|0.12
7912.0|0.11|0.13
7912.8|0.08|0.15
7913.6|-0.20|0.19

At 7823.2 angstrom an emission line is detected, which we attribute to Hgamma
